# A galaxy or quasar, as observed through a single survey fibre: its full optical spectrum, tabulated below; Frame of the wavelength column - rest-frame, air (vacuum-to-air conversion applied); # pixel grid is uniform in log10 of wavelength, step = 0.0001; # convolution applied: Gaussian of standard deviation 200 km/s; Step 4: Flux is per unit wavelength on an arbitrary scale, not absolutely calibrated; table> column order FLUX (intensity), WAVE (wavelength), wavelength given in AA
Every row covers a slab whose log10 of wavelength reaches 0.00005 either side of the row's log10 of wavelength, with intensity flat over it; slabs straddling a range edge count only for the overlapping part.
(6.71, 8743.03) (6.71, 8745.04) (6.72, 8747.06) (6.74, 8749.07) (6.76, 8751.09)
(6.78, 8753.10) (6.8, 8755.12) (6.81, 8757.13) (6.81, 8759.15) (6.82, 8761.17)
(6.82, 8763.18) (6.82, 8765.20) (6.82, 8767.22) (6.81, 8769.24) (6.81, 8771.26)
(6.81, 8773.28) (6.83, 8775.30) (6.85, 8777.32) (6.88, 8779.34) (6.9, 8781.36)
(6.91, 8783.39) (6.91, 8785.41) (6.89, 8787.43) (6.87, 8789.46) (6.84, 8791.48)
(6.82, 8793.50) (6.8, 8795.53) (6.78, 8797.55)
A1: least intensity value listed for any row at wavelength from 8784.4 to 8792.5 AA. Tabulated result 6.84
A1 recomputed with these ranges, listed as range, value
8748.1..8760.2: 6.74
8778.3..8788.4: 6.88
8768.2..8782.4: 6.81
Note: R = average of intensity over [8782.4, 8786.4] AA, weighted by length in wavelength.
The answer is 6.91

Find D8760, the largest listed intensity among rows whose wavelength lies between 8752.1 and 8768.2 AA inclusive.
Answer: 6.82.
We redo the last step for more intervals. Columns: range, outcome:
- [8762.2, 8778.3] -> 6.85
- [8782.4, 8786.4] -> 6.91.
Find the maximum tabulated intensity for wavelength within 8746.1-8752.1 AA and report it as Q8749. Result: 6.76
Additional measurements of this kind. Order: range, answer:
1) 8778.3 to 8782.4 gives 6.9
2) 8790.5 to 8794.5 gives 6.84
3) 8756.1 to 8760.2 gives 6.81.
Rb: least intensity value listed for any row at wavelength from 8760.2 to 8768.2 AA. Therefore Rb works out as 6.82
